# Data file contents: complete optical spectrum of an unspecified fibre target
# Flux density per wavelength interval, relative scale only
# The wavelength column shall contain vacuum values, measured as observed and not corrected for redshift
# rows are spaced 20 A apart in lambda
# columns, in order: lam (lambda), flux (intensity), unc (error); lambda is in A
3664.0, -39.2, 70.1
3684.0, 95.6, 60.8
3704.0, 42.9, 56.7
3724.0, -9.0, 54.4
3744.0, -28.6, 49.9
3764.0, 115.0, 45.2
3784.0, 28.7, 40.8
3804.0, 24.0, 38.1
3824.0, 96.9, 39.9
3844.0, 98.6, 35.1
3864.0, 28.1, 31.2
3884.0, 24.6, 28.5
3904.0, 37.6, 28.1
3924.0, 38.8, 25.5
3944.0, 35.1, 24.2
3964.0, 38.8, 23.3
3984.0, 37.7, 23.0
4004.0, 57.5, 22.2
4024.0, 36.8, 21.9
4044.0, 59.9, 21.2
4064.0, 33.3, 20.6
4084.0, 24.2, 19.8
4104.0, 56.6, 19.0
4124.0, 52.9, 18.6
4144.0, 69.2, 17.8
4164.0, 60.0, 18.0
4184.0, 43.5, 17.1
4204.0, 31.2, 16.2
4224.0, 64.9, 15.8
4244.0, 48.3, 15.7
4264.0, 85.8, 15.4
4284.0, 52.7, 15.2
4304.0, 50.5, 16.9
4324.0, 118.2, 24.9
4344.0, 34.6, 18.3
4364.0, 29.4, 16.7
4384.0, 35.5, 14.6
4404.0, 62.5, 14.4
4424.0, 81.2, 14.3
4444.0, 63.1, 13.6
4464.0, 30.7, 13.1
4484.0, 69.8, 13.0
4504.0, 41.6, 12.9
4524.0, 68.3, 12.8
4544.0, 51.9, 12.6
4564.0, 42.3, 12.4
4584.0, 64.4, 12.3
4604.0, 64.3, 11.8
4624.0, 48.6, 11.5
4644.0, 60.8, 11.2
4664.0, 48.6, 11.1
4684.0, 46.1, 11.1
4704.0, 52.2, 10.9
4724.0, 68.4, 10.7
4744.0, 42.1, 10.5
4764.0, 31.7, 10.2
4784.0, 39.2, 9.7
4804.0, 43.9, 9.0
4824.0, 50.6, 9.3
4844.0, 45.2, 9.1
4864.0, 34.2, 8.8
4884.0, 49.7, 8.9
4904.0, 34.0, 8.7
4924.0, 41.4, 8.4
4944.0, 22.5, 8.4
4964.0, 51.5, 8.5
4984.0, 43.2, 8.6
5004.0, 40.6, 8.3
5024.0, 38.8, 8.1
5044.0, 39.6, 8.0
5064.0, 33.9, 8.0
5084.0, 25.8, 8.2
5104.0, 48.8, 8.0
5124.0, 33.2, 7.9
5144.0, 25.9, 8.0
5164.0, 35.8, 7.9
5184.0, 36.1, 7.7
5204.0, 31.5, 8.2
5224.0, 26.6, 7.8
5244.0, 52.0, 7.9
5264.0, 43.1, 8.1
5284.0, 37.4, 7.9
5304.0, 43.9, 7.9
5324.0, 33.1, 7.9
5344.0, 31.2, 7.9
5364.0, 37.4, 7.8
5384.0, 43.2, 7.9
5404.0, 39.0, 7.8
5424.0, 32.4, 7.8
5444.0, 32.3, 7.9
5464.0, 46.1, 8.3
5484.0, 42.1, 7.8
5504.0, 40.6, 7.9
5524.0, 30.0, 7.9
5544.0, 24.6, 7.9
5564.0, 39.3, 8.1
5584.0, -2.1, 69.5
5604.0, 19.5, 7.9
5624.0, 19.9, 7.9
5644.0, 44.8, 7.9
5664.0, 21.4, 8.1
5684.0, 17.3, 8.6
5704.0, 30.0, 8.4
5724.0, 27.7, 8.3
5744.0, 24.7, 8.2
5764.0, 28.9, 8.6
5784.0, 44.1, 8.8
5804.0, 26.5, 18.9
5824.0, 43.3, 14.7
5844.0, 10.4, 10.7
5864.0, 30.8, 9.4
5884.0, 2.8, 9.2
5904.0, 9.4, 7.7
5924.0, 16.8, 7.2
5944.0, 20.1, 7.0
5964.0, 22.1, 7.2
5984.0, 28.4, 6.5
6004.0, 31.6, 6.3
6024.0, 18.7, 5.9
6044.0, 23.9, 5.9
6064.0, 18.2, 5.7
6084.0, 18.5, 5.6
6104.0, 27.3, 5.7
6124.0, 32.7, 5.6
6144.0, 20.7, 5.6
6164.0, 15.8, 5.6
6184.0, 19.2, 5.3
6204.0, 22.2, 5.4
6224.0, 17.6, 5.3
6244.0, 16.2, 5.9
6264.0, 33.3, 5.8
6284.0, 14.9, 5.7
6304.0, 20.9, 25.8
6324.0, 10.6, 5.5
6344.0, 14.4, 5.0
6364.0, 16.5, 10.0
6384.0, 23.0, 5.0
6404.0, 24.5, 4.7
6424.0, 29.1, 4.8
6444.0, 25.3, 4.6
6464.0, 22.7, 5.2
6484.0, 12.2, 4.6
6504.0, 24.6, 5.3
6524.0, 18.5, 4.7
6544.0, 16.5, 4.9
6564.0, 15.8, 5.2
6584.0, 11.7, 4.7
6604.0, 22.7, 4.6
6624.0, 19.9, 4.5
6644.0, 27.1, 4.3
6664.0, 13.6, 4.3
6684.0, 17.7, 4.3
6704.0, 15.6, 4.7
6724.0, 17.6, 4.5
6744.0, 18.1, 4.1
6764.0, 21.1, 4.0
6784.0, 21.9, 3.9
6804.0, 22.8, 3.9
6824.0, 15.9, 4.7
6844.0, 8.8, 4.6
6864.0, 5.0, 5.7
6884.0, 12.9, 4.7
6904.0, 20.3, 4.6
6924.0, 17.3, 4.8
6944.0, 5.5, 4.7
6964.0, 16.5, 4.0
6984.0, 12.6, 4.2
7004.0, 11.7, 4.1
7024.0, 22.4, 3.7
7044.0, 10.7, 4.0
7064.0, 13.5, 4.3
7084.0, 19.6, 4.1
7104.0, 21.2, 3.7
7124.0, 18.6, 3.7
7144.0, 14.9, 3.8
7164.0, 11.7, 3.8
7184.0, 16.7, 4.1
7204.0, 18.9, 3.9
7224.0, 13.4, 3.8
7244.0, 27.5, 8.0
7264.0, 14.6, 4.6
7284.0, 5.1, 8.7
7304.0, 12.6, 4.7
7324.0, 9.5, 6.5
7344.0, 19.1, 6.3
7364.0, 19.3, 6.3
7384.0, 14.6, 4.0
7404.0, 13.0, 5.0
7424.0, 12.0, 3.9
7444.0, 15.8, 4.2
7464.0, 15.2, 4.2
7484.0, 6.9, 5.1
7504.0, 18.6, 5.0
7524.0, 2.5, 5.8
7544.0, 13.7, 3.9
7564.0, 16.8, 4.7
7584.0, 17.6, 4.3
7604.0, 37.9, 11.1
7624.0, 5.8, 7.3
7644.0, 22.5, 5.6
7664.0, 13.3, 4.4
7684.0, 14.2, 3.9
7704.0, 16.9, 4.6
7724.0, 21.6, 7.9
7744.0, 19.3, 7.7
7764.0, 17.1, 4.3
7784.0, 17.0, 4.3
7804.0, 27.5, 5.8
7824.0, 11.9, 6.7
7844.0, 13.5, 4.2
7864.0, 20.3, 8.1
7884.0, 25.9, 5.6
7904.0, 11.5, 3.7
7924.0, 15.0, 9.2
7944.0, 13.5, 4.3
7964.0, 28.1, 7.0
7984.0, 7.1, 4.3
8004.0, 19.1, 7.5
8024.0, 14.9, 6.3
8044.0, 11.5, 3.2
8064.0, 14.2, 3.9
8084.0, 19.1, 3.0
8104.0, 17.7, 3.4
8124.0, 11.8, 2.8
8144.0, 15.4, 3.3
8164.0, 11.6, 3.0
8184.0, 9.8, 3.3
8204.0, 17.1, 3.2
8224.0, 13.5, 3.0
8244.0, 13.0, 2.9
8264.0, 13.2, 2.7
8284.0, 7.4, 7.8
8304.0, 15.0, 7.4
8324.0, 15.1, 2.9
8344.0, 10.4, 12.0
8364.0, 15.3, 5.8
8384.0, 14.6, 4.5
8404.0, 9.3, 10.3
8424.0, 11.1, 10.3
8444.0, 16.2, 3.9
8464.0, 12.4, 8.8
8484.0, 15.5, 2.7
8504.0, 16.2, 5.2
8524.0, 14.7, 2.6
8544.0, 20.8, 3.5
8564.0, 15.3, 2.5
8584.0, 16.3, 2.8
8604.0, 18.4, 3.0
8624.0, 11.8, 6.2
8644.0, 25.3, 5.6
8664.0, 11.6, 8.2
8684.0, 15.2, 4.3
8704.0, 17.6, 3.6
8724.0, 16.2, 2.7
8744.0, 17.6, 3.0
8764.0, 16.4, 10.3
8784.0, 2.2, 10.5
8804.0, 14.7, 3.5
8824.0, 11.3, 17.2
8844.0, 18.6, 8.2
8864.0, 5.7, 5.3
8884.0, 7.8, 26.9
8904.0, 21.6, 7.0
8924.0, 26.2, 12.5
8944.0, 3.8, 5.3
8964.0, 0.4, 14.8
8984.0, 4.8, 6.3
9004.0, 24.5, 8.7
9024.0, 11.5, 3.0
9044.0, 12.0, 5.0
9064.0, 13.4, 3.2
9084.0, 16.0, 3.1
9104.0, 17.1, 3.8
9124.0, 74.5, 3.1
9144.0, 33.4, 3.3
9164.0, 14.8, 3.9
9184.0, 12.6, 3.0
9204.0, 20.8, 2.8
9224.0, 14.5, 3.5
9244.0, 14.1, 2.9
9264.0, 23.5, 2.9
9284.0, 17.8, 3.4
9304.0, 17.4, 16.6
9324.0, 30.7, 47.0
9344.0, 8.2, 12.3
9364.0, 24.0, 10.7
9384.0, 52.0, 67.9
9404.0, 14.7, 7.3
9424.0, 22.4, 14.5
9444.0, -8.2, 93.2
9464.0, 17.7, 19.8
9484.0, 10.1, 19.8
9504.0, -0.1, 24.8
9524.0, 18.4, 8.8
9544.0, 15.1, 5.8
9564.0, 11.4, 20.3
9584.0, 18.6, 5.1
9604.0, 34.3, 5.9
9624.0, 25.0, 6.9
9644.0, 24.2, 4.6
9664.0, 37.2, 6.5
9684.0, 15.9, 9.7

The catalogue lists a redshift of 1.45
